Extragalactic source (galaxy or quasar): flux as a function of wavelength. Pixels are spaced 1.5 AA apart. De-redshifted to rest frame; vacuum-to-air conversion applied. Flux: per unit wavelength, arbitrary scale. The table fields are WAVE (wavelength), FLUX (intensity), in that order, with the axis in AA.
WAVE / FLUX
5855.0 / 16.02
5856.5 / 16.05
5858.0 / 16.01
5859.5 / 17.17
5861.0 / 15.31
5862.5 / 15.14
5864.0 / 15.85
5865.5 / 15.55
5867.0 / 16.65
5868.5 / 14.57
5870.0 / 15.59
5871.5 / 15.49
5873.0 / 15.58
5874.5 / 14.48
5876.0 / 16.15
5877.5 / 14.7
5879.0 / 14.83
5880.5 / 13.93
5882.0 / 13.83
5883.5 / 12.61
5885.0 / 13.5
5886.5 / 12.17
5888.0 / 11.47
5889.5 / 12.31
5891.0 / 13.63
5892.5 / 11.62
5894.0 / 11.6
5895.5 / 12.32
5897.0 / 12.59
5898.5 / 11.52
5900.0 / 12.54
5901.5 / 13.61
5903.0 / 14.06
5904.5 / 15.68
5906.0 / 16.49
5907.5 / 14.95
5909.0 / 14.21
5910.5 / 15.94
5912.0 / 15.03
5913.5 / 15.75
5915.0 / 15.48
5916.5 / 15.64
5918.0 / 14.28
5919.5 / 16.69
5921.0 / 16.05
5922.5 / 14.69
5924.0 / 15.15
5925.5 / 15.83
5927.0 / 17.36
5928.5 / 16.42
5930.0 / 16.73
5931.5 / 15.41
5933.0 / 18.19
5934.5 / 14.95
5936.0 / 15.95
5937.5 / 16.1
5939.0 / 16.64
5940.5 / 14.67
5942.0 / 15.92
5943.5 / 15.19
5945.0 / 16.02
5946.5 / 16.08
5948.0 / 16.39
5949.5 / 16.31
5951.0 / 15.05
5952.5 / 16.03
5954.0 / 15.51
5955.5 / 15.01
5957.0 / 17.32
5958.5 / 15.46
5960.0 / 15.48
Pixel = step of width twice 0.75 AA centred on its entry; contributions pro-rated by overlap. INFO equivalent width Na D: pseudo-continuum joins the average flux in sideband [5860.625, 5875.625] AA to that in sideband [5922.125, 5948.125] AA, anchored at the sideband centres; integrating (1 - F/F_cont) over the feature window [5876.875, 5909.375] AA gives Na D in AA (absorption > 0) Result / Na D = 4.8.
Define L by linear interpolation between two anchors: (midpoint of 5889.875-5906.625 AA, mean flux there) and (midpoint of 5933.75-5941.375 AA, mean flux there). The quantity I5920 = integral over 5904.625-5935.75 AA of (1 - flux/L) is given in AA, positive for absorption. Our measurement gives -2.56 AA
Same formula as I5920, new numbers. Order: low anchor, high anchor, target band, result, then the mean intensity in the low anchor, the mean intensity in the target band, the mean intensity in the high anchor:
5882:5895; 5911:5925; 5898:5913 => -0.3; 12.4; 14.5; 15.4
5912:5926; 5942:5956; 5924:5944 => -0.6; 15.5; 16.1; 15.8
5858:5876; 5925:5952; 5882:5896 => 2.9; 15.6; 12.4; 16.1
